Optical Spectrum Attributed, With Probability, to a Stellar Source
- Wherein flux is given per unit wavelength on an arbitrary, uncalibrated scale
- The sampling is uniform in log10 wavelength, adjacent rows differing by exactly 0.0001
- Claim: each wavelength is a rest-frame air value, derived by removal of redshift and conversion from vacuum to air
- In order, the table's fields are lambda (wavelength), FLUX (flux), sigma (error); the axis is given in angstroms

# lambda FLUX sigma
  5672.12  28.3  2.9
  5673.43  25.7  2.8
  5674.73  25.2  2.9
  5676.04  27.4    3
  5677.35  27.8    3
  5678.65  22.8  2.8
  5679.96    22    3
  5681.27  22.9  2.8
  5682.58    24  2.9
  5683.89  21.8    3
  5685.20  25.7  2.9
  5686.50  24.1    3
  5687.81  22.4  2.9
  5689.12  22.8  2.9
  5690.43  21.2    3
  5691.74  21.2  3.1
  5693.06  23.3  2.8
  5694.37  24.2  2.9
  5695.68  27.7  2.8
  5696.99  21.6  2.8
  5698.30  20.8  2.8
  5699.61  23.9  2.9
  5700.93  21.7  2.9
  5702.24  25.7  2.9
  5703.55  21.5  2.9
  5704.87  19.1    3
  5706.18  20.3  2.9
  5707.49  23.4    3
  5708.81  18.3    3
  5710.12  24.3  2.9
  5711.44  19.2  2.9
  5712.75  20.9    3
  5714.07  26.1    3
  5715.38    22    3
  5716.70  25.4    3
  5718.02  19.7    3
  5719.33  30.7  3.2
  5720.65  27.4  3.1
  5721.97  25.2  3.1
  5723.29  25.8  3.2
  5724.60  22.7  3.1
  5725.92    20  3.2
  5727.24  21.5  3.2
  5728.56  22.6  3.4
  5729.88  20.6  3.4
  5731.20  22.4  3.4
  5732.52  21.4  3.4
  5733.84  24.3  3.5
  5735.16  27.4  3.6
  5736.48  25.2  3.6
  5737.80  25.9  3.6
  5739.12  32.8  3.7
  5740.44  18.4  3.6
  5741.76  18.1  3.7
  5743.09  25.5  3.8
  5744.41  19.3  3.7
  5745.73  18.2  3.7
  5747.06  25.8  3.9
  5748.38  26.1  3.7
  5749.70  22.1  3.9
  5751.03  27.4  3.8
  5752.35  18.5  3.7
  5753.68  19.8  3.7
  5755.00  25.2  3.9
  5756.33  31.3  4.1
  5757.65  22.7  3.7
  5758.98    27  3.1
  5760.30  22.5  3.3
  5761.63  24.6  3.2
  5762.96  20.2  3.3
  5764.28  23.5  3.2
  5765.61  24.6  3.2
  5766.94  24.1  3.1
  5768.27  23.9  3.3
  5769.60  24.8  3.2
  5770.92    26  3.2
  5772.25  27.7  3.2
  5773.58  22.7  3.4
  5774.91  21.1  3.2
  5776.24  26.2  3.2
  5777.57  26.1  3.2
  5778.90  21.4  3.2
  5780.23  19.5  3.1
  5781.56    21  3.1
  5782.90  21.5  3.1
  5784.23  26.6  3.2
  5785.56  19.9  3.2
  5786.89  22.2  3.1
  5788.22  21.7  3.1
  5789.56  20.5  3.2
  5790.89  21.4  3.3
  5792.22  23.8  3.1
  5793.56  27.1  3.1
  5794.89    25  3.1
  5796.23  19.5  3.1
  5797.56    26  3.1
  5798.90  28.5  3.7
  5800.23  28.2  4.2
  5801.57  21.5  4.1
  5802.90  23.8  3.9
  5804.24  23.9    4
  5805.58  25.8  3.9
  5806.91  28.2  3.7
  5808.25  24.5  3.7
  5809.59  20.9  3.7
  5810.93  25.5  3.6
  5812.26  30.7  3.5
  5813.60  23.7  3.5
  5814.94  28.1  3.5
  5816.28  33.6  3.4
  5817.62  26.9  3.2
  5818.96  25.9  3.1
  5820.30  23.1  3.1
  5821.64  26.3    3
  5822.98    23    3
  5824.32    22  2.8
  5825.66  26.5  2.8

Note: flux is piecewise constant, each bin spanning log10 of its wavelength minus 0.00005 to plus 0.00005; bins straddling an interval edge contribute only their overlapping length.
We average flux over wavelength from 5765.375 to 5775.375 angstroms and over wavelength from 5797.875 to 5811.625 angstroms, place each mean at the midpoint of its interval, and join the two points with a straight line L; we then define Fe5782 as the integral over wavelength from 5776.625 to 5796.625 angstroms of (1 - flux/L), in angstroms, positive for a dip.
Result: 1.8 angstroms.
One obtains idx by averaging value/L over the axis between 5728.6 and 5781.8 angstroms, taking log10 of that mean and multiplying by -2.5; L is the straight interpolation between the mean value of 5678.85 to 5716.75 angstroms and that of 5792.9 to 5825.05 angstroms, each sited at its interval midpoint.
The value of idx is 0.02 mag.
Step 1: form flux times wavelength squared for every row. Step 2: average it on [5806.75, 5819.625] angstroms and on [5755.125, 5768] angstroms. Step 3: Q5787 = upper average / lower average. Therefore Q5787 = 1.11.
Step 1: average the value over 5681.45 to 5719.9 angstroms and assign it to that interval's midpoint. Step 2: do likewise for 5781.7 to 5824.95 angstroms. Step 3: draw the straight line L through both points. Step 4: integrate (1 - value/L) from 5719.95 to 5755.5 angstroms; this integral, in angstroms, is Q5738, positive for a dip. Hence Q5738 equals 0.3 angstroms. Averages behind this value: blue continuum 22.8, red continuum 24.6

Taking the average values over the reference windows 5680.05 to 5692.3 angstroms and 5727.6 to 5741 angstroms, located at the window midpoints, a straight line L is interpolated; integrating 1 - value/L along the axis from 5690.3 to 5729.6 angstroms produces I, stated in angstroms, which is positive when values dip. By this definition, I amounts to 0.9 angstroms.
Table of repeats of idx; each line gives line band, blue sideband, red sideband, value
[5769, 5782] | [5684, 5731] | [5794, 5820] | 0.052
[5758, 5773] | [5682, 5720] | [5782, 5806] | -0.045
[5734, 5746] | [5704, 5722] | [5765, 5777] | 0.002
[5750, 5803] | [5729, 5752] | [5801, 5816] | 0.035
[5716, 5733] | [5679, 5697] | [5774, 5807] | -0.007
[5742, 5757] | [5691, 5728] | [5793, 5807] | 0.024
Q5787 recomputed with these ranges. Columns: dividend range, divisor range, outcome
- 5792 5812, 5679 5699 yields 1.13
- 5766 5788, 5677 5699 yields 1.04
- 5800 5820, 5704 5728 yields 1.17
